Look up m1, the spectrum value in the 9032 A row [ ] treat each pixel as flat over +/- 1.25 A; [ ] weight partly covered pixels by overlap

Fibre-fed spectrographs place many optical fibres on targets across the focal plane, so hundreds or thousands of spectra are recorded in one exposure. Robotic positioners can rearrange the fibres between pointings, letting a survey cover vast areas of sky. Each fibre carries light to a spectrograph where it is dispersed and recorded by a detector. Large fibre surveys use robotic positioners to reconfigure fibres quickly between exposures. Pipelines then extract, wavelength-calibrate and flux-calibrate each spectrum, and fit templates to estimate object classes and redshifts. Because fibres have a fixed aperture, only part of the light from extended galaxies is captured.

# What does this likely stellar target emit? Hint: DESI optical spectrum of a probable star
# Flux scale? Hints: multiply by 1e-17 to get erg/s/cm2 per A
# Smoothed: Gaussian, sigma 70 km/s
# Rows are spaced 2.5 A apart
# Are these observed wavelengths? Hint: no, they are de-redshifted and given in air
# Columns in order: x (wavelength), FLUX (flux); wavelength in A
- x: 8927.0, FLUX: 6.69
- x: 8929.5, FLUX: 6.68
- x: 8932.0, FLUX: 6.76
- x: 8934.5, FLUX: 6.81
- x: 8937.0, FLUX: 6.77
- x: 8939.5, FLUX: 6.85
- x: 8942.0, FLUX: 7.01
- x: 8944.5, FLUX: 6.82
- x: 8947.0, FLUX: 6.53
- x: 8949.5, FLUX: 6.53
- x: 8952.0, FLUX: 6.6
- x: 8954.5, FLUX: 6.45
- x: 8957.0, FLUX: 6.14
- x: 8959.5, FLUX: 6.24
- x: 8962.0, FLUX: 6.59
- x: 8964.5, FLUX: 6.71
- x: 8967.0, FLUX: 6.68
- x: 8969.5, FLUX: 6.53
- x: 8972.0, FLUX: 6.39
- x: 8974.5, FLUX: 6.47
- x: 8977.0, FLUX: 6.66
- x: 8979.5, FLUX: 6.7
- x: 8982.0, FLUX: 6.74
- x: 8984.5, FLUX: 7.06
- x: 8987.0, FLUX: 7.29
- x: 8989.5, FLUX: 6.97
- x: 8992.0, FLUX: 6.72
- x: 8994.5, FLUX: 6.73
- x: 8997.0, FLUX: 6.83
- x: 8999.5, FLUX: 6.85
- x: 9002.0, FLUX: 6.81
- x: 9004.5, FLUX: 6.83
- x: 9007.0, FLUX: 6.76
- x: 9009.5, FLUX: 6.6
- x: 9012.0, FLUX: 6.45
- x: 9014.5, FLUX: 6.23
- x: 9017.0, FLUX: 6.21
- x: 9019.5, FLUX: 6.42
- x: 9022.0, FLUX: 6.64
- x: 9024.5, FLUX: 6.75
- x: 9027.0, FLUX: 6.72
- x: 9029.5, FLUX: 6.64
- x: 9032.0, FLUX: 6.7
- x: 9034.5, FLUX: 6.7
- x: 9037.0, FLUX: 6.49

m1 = 6.7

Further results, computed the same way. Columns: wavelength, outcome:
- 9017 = 6.21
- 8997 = 6.83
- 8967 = 6.68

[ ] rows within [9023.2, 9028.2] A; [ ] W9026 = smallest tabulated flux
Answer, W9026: 6.72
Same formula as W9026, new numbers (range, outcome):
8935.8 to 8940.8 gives 6.77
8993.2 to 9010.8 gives 6.6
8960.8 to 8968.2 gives 6.59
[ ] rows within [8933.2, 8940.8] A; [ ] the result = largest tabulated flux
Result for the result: 6.85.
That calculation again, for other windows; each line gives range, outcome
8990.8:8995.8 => 6.73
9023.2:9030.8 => 6.75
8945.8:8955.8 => 6.6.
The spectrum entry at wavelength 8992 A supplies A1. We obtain 6.72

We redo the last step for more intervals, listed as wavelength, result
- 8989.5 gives 6.97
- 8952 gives 6.6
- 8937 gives 6.77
